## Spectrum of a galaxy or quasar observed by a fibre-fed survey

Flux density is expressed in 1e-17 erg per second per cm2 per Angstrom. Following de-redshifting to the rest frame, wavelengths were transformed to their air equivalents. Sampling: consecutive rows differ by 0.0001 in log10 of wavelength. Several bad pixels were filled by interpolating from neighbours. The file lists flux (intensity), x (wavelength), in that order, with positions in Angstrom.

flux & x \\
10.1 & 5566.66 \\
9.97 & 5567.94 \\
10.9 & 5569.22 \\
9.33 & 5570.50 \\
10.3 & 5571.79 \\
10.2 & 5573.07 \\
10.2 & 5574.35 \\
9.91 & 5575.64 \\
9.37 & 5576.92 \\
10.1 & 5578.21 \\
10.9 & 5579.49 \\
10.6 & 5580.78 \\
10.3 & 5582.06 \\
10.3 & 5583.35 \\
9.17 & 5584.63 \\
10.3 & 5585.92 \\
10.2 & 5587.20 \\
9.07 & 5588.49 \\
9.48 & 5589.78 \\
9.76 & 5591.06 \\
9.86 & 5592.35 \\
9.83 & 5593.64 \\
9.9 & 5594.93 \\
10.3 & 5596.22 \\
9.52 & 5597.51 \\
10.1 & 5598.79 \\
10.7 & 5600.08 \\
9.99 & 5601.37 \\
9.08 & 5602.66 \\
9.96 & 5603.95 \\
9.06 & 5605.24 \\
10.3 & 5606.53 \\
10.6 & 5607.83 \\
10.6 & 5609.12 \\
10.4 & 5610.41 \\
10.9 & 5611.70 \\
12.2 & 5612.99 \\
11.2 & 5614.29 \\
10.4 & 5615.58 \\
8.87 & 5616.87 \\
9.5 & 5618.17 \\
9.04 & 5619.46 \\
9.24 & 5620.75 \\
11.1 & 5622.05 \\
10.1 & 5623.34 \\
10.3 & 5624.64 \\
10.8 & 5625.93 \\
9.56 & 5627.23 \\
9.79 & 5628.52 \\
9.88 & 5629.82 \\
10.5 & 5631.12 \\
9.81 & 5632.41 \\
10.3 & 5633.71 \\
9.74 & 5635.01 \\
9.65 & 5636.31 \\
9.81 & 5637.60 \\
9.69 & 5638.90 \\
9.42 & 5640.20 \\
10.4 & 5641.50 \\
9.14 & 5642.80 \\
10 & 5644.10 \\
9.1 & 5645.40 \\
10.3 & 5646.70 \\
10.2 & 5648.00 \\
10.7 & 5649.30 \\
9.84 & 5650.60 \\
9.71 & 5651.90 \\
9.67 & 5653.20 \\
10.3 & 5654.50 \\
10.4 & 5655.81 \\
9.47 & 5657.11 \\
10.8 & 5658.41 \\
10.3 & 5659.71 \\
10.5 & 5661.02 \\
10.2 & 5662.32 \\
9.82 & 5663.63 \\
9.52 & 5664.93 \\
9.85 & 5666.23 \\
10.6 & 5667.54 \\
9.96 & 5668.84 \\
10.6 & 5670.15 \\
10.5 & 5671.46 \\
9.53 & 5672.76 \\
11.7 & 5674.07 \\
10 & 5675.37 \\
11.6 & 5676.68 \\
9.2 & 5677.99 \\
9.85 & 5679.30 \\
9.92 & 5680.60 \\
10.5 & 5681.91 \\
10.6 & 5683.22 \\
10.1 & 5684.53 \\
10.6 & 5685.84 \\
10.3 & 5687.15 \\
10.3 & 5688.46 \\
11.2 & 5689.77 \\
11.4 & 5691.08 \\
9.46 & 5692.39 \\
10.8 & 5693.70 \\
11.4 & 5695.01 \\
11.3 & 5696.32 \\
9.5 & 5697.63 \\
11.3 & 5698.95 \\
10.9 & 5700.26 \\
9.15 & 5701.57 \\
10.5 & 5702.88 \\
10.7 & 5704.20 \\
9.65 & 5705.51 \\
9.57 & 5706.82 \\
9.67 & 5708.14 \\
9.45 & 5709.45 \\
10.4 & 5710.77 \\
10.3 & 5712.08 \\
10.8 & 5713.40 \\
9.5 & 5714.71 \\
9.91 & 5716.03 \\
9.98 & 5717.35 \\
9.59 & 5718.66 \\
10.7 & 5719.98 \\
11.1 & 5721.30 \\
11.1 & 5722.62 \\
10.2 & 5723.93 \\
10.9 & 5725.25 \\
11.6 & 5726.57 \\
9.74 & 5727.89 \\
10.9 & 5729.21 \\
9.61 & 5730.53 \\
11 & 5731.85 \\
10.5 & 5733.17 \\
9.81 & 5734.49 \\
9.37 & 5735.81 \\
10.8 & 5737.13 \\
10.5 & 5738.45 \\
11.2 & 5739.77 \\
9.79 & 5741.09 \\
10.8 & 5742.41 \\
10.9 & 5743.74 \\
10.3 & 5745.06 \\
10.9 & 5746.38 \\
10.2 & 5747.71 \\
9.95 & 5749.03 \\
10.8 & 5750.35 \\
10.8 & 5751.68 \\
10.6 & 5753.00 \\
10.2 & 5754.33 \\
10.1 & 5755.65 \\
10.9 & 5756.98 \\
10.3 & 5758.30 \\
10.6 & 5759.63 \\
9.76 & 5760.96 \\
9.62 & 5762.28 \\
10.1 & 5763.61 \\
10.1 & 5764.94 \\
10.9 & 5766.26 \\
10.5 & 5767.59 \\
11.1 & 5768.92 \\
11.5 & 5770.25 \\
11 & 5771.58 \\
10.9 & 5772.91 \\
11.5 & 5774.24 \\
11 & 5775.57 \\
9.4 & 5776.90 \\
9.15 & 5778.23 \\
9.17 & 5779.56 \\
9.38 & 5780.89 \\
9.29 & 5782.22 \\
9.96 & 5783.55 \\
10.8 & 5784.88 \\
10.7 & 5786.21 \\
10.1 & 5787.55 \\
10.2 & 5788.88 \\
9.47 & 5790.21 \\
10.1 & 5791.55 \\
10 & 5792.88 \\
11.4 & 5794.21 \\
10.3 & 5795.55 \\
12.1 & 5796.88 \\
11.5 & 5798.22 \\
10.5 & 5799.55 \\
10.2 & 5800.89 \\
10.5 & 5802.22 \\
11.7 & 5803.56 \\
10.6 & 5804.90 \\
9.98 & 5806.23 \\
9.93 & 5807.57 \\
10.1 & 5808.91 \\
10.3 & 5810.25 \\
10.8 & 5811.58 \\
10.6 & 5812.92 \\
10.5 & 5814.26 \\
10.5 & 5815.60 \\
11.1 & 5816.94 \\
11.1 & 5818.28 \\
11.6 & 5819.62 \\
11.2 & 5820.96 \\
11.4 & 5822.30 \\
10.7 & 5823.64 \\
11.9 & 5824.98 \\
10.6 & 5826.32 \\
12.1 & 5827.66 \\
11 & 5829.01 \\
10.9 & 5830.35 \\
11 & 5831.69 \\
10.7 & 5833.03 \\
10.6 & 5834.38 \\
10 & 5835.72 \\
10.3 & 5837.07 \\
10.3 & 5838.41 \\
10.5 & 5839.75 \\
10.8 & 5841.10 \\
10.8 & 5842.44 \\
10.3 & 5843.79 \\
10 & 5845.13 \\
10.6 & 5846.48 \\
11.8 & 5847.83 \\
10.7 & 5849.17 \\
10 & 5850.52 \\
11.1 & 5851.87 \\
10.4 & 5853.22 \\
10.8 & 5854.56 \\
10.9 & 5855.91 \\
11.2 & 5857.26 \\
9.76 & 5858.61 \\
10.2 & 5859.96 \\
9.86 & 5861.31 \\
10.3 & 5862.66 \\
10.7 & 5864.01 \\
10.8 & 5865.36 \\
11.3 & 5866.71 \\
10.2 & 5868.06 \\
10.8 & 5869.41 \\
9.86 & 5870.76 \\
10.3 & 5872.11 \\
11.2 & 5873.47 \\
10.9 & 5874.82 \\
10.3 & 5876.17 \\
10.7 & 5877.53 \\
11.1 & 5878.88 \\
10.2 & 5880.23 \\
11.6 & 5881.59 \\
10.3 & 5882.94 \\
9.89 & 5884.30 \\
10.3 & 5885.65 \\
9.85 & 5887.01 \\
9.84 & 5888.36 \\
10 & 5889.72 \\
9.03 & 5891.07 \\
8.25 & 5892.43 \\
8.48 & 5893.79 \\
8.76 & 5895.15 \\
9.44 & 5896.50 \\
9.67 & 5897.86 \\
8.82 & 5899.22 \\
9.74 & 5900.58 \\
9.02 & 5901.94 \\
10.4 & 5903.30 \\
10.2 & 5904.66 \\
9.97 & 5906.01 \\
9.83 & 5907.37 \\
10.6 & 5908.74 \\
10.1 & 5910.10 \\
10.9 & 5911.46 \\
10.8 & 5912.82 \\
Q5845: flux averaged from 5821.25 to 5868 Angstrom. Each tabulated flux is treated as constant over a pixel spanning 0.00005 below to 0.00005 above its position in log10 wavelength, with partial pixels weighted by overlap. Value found 10.7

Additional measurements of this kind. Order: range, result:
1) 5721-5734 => 10.6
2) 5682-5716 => 10.3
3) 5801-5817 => 10.5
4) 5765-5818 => 10.5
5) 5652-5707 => 10.3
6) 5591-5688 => 10.1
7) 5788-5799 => 10.6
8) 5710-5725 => 10.3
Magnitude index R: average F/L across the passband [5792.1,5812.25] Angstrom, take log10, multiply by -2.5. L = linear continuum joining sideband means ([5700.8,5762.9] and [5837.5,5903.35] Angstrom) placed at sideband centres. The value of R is -0.04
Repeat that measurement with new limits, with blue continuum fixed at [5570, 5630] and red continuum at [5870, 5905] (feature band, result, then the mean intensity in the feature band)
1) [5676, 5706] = -0.05 mag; 10.4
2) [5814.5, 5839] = -0.10 mag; 10.9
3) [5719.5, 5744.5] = -0.06 mag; 10.6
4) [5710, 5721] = -0.02 mag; 10.2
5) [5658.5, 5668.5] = -0.01 mag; 10.1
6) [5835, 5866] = -0.06 mag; 10.5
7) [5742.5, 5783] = -0.04 mag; 10.4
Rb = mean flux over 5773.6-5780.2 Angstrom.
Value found 10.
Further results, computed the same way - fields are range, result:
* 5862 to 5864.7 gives 10.5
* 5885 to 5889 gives 10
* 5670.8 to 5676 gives 10.4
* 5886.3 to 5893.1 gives 9.4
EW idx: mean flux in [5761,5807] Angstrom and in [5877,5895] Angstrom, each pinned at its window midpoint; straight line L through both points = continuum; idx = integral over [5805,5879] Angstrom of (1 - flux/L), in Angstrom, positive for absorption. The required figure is -3.9 Angstrom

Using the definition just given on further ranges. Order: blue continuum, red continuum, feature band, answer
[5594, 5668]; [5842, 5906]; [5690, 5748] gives -1.6 Angstrom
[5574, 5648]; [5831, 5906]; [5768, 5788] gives -0.3 Angstrom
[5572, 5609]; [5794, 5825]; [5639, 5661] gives 0.5 Angstrom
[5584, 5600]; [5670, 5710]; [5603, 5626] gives -0.6 Angstrom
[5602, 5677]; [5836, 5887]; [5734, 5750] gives -0.1 Angstrom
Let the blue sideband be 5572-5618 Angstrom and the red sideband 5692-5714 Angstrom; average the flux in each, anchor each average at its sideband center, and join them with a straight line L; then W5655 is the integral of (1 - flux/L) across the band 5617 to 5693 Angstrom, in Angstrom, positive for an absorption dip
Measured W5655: 0.8 Angstrom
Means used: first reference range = 10.1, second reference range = 10.3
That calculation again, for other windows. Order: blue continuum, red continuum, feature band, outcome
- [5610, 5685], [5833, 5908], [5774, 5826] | -1.6 Angstrom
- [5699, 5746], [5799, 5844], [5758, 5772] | 0.0 Angstrom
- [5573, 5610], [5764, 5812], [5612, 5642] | 0.0 Angstrom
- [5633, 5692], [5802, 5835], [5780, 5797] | 0.8 Angstrom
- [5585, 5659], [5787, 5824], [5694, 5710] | 0.0 Angstrom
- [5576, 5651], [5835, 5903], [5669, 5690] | -0.6 Angstrom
